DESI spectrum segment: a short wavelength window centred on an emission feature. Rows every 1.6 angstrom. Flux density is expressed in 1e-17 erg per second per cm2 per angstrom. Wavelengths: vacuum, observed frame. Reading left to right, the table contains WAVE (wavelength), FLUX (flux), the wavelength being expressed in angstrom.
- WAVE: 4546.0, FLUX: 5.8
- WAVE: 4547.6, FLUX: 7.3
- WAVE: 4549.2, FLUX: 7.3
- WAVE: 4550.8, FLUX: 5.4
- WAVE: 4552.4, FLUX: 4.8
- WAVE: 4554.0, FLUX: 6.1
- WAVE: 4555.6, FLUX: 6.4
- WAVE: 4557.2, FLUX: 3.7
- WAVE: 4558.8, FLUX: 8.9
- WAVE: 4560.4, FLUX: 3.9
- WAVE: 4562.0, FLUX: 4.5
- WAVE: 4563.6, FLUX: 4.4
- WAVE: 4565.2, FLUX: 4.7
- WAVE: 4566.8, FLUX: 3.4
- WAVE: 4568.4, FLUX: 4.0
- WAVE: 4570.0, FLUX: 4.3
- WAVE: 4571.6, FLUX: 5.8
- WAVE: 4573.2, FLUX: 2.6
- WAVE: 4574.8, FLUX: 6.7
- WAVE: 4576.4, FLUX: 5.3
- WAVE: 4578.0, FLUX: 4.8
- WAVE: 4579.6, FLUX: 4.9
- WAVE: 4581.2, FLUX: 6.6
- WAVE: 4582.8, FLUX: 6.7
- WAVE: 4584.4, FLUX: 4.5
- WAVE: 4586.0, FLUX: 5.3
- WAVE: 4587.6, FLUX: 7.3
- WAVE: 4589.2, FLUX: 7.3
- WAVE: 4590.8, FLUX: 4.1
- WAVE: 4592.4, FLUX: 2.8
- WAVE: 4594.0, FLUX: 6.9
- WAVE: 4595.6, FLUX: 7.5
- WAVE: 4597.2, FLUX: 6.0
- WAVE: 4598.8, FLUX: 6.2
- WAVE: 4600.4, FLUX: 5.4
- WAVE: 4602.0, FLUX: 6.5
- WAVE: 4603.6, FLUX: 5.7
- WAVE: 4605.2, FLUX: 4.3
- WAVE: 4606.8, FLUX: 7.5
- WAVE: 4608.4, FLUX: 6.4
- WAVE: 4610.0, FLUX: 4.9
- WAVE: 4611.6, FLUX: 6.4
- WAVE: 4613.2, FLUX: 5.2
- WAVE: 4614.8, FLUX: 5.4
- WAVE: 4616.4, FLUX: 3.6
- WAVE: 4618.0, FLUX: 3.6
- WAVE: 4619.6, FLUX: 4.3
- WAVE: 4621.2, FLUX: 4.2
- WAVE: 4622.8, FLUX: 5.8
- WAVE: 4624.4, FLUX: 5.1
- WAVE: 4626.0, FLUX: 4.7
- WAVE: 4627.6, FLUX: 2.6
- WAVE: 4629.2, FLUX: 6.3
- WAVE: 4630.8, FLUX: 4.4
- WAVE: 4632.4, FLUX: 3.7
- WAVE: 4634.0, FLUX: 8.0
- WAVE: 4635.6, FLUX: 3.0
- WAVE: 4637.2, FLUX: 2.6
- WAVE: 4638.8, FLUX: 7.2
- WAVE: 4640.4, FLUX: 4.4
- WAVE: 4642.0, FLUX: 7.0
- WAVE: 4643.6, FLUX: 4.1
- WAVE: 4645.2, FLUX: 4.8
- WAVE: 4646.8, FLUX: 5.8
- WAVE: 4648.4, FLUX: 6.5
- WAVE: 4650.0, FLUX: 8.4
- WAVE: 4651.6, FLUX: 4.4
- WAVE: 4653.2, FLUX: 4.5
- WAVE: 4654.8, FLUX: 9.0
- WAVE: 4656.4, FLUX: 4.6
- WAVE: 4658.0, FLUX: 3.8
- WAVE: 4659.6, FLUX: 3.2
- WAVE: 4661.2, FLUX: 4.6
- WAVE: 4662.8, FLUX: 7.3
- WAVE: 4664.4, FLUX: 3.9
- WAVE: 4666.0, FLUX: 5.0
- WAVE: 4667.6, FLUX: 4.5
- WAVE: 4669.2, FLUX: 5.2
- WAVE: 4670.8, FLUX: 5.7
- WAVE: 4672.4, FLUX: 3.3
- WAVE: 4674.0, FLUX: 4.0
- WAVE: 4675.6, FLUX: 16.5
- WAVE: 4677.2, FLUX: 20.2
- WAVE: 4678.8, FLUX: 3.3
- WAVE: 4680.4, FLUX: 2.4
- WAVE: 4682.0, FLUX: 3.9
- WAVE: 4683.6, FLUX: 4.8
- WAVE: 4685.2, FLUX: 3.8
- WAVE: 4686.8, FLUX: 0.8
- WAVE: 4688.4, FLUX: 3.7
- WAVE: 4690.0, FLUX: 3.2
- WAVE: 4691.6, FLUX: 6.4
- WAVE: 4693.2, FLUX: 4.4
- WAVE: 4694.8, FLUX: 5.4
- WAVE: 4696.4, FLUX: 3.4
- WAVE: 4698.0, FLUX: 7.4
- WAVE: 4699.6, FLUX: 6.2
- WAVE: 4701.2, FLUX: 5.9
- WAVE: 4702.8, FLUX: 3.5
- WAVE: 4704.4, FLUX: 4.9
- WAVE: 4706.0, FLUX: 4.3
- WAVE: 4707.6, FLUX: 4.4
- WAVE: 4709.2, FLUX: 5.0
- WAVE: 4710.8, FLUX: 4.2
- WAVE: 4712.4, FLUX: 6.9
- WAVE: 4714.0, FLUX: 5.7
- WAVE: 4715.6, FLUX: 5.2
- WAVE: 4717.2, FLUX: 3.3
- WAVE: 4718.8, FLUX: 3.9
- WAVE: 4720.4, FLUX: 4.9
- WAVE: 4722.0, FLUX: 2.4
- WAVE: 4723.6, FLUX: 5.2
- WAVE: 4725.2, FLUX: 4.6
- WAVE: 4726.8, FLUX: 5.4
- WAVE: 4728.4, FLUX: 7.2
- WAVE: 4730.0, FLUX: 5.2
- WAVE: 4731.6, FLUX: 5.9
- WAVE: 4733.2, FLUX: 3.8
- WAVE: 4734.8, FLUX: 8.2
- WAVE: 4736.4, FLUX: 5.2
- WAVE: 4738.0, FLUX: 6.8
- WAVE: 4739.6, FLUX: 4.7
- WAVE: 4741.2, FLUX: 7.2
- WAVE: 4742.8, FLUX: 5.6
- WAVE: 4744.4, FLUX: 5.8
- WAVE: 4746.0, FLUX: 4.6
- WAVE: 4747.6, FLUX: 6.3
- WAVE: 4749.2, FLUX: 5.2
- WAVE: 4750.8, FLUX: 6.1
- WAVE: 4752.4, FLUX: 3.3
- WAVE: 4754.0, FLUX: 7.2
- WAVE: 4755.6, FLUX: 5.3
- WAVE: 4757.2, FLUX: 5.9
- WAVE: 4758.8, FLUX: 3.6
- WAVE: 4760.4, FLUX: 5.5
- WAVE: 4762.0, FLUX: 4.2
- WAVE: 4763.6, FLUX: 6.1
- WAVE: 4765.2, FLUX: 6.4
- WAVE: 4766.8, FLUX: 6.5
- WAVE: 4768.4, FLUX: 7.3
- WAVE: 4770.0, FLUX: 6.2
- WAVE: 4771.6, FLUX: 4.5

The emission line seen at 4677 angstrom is Hgamma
